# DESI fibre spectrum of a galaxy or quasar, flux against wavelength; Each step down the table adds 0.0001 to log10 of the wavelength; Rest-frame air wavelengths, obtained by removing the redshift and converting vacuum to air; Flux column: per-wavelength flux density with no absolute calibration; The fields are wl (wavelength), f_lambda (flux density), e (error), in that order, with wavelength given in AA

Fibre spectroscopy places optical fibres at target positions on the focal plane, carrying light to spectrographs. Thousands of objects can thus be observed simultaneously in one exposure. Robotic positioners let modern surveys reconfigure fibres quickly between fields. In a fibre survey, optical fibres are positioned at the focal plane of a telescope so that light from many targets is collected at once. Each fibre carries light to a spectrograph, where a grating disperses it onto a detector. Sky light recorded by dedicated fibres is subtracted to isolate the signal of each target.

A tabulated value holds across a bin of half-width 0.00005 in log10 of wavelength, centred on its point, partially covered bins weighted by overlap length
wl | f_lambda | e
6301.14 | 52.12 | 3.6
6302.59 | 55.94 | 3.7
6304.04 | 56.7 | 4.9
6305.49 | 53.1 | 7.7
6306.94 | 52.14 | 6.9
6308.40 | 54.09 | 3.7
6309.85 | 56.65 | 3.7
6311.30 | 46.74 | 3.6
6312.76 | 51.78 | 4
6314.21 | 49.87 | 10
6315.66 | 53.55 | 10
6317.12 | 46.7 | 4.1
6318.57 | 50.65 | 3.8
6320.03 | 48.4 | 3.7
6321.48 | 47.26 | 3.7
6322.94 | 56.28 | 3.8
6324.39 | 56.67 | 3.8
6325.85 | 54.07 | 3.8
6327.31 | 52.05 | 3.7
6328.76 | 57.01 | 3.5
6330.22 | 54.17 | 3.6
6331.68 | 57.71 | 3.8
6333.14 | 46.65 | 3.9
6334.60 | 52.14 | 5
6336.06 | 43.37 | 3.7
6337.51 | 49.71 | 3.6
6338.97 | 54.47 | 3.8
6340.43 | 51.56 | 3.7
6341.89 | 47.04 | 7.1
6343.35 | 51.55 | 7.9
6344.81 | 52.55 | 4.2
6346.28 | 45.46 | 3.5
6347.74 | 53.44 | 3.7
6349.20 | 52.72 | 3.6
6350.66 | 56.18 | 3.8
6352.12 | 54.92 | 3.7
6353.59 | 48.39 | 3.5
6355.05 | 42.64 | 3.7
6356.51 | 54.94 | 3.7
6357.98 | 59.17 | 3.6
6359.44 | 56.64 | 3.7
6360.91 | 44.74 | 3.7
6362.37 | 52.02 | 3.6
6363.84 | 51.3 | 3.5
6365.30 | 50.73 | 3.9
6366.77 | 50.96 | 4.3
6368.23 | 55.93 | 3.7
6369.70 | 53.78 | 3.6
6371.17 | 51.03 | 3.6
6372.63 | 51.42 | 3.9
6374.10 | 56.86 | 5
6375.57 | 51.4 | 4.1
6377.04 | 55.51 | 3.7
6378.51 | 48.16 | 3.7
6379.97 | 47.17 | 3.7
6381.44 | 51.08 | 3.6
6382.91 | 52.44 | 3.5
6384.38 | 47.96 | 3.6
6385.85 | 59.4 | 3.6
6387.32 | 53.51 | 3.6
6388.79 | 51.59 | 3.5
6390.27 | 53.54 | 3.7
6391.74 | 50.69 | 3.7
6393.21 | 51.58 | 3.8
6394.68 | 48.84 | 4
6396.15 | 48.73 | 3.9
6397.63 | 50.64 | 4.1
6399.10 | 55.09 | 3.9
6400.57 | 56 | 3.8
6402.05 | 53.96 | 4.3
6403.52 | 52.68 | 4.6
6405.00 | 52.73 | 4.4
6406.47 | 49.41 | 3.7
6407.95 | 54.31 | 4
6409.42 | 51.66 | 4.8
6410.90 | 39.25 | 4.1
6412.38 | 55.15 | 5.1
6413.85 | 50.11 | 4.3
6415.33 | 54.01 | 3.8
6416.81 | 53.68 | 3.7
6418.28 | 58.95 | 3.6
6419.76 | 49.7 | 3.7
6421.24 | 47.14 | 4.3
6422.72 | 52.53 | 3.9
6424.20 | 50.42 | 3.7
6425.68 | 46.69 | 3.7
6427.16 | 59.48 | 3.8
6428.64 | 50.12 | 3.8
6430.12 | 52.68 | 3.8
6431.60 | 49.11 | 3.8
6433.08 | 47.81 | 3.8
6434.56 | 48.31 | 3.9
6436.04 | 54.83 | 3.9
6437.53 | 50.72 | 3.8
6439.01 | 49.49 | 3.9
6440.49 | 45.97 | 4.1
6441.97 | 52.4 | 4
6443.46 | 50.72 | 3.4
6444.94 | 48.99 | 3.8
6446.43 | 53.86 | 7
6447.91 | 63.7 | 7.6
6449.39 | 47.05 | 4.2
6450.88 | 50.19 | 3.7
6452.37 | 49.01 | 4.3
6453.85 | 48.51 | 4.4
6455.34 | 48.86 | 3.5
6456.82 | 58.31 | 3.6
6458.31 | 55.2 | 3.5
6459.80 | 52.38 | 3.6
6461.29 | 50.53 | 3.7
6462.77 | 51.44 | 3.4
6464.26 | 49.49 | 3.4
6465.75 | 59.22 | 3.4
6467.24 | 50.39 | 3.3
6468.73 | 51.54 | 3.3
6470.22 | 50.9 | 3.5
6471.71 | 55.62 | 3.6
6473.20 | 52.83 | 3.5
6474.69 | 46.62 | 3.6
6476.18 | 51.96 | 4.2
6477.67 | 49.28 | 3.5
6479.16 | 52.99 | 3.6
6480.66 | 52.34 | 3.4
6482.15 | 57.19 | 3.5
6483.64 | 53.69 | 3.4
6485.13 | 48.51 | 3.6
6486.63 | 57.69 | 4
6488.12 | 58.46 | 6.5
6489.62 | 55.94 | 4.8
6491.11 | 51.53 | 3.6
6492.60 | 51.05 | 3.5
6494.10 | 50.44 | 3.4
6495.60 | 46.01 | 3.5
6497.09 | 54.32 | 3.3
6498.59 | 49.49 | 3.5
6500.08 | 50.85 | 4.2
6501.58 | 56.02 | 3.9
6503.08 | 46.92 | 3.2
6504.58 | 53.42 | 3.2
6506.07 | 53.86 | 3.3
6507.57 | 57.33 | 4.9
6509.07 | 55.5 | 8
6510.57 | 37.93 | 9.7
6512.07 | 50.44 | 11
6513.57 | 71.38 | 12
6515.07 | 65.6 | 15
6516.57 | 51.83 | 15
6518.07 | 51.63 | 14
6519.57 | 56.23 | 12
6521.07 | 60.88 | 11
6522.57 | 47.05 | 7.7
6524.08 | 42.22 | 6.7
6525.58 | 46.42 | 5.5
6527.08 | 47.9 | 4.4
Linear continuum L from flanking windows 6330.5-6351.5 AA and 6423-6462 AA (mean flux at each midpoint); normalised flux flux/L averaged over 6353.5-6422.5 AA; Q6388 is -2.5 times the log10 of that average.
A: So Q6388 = -0.01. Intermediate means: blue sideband 51.1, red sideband 51.4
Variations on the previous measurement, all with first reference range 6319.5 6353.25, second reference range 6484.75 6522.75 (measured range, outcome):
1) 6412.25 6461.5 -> 0.03 mag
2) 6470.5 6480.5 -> 0.04 mag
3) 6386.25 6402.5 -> 0.00 mag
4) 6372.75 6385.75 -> 0.01 mag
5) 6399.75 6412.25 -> 0.03 mag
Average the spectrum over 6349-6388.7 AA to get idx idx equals 52.2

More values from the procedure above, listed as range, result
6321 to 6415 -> 51.9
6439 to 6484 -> 52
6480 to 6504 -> 52.5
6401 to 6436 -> 51.4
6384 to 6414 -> 51.8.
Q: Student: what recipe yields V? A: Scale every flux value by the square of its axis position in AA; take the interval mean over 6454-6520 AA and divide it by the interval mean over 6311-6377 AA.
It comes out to 1.07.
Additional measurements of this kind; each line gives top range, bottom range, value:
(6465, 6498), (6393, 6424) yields 1.04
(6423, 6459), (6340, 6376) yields 1.02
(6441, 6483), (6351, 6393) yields 1.03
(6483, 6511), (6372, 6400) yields 1.04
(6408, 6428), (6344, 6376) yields 1.01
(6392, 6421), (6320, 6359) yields 1.02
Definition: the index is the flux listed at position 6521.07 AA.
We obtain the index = 60.88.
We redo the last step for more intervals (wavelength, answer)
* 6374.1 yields 56.86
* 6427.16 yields 59.48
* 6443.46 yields 50.72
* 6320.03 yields 48.4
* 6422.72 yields 52.53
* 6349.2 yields 52.72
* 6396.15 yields 48.73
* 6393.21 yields 51.58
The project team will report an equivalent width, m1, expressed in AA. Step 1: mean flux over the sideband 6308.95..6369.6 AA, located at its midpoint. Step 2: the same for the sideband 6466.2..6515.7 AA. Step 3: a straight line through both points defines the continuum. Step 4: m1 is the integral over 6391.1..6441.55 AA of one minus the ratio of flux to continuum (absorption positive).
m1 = 1.1 AA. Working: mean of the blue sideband 51.7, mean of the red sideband 53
